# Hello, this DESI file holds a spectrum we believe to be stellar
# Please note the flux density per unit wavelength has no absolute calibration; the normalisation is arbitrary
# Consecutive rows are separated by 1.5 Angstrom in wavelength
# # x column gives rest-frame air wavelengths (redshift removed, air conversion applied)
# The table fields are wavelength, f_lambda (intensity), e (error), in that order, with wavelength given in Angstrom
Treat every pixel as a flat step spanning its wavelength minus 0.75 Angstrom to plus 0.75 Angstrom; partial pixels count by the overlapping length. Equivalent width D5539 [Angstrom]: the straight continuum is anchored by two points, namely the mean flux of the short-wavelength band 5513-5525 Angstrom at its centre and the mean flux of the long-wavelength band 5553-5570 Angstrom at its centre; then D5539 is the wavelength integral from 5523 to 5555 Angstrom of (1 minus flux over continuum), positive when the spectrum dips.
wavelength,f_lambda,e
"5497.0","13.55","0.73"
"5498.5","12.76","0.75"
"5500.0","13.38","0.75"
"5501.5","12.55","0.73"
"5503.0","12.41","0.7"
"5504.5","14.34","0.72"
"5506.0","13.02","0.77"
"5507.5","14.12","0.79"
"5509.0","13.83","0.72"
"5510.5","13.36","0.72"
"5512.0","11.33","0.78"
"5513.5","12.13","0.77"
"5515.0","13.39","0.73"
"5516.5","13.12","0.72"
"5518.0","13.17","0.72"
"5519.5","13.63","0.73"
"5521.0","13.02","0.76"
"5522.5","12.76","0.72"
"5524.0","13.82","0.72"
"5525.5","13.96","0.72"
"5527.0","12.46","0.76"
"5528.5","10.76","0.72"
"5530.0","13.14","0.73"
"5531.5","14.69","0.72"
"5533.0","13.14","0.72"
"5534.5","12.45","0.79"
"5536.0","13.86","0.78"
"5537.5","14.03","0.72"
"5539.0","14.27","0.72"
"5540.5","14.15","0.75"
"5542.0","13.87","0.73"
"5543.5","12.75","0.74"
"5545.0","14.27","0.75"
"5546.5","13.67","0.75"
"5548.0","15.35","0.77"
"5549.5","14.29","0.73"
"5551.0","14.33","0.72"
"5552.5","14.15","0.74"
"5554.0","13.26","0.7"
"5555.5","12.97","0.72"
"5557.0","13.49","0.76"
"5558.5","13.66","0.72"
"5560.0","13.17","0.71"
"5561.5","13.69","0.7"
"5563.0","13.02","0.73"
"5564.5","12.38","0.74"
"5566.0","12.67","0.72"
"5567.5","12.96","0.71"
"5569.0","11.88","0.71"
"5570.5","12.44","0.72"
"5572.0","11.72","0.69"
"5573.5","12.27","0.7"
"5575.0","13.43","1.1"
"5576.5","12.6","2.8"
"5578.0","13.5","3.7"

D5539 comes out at -1.3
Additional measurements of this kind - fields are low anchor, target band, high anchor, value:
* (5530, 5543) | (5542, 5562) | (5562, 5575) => -1.0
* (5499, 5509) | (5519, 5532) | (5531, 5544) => 0.4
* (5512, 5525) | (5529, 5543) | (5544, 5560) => -0.2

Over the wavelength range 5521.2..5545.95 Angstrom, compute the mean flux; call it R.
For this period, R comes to 13.4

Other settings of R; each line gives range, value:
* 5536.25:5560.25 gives 13.9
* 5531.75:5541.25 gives 13.7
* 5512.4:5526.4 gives 13.2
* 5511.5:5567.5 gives 13.4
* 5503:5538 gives 13.2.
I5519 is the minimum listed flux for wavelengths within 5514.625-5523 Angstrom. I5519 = 12.76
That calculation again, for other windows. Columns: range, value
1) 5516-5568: 10.76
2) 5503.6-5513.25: 11.33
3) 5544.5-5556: 12.97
